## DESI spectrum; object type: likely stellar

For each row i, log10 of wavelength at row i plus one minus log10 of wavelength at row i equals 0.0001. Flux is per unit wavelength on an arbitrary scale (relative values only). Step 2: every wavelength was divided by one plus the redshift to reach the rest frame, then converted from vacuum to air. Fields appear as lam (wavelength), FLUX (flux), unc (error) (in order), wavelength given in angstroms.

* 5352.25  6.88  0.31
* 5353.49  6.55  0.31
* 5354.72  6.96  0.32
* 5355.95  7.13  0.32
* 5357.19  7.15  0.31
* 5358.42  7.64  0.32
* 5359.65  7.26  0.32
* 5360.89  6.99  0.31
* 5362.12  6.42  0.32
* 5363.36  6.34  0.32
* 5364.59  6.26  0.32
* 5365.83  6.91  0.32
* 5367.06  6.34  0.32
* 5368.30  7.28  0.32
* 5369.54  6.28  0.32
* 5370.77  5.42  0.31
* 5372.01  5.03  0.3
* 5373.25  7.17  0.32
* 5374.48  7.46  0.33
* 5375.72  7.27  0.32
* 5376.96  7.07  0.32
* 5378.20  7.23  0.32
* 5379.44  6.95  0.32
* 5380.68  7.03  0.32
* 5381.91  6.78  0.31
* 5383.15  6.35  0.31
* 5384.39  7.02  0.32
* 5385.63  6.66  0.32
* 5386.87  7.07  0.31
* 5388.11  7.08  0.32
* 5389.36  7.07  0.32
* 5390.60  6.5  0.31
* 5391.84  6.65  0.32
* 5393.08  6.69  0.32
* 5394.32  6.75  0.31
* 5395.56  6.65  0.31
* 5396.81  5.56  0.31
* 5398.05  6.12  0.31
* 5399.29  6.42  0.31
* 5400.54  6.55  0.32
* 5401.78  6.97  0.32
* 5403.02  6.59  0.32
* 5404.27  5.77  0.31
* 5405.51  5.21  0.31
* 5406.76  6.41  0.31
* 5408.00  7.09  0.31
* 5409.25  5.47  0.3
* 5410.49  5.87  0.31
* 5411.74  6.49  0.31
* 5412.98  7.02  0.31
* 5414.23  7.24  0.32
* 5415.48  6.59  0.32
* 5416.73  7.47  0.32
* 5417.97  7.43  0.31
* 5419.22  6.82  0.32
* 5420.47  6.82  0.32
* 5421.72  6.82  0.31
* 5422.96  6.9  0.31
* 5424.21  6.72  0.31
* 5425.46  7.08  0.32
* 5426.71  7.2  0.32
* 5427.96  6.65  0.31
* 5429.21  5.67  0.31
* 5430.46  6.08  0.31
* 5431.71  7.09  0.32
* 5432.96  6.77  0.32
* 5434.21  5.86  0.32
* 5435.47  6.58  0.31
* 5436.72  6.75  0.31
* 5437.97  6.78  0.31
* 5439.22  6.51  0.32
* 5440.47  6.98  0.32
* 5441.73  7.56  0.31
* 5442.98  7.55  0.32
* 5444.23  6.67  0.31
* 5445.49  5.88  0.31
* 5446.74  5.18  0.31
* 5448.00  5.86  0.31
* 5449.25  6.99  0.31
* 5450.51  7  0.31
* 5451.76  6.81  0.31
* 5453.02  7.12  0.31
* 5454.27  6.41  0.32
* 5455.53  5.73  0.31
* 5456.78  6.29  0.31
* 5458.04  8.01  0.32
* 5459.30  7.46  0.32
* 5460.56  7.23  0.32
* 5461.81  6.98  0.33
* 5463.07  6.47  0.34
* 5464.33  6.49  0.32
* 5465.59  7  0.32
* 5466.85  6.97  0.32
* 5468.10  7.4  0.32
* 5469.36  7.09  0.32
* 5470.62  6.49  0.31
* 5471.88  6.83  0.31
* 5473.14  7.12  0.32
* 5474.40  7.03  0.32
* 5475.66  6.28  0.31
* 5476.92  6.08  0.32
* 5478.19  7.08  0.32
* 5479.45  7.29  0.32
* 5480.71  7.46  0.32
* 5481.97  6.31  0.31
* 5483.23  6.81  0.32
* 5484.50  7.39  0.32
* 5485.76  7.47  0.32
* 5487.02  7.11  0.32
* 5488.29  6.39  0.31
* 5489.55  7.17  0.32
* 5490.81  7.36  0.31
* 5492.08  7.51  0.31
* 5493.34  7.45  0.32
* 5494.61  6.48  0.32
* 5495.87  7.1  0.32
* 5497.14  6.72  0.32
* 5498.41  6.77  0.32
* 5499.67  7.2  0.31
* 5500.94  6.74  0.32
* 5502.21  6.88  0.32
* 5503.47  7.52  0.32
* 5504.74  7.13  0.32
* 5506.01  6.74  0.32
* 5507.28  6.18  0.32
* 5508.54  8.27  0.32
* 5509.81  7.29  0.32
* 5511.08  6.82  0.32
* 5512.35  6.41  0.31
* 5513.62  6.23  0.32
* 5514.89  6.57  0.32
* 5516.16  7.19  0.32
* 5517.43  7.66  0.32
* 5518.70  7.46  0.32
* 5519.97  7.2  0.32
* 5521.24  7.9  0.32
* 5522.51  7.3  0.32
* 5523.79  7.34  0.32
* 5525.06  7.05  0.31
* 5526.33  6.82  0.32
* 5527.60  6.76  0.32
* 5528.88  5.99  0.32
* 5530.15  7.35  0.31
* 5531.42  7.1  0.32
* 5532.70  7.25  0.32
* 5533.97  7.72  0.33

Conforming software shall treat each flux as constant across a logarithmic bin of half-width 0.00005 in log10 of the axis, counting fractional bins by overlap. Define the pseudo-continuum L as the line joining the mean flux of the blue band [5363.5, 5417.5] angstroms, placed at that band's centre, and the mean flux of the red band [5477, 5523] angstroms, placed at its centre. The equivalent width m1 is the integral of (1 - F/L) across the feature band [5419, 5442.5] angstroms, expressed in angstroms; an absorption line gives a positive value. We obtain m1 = 0.2 angstroms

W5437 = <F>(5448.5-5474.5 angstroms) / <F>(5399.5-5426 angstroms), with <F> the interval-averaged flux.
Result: 1.04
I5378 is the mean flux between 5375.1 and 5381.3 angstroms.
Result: 7.11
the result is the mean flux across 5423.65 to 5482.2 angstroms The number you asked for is 6.74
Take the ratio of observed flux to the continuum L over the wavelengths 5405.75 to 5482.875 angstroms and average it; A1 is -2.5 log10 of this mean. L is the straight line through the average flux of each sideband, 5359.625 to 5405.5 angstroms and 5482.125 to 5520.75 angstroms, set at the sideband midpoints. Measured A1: 0.02 mag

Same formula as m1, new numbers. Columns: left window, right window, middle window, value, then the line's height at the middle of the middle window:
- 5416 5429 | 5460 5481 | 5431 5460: 1.0 angstroms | 6.92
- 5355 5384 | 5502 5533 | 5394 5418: 1.4 angstroms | 6.85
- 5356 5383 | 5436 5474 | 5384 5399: 0.3 angstroms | 6.78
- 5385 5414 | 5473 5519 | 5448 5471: -0.2 angstroms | 6.79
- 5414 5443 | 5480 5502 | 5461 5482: 0.3 angstroms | 6.96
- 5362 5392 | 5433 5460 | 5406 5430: -0.1 angstroms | 6.68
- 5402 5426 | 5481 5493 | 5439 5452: 0.4 angstroms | 6.82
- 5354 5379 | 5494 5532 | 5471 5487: 0.1 angstroms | 6.95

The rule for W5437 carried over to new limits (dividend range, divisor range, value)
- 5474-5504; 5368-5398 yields 1.04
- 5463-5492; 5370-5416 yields 1.06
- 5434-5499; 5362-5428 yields 1.03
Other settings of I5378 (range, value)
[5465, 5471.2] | 7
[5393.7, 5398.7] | 6.27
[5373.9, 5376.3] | 7.36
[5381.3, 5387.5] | 6.78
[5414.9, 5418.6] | 7.17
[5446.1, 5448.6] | 5.52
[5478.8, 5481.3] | 7.38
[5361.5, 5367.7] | 6.46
